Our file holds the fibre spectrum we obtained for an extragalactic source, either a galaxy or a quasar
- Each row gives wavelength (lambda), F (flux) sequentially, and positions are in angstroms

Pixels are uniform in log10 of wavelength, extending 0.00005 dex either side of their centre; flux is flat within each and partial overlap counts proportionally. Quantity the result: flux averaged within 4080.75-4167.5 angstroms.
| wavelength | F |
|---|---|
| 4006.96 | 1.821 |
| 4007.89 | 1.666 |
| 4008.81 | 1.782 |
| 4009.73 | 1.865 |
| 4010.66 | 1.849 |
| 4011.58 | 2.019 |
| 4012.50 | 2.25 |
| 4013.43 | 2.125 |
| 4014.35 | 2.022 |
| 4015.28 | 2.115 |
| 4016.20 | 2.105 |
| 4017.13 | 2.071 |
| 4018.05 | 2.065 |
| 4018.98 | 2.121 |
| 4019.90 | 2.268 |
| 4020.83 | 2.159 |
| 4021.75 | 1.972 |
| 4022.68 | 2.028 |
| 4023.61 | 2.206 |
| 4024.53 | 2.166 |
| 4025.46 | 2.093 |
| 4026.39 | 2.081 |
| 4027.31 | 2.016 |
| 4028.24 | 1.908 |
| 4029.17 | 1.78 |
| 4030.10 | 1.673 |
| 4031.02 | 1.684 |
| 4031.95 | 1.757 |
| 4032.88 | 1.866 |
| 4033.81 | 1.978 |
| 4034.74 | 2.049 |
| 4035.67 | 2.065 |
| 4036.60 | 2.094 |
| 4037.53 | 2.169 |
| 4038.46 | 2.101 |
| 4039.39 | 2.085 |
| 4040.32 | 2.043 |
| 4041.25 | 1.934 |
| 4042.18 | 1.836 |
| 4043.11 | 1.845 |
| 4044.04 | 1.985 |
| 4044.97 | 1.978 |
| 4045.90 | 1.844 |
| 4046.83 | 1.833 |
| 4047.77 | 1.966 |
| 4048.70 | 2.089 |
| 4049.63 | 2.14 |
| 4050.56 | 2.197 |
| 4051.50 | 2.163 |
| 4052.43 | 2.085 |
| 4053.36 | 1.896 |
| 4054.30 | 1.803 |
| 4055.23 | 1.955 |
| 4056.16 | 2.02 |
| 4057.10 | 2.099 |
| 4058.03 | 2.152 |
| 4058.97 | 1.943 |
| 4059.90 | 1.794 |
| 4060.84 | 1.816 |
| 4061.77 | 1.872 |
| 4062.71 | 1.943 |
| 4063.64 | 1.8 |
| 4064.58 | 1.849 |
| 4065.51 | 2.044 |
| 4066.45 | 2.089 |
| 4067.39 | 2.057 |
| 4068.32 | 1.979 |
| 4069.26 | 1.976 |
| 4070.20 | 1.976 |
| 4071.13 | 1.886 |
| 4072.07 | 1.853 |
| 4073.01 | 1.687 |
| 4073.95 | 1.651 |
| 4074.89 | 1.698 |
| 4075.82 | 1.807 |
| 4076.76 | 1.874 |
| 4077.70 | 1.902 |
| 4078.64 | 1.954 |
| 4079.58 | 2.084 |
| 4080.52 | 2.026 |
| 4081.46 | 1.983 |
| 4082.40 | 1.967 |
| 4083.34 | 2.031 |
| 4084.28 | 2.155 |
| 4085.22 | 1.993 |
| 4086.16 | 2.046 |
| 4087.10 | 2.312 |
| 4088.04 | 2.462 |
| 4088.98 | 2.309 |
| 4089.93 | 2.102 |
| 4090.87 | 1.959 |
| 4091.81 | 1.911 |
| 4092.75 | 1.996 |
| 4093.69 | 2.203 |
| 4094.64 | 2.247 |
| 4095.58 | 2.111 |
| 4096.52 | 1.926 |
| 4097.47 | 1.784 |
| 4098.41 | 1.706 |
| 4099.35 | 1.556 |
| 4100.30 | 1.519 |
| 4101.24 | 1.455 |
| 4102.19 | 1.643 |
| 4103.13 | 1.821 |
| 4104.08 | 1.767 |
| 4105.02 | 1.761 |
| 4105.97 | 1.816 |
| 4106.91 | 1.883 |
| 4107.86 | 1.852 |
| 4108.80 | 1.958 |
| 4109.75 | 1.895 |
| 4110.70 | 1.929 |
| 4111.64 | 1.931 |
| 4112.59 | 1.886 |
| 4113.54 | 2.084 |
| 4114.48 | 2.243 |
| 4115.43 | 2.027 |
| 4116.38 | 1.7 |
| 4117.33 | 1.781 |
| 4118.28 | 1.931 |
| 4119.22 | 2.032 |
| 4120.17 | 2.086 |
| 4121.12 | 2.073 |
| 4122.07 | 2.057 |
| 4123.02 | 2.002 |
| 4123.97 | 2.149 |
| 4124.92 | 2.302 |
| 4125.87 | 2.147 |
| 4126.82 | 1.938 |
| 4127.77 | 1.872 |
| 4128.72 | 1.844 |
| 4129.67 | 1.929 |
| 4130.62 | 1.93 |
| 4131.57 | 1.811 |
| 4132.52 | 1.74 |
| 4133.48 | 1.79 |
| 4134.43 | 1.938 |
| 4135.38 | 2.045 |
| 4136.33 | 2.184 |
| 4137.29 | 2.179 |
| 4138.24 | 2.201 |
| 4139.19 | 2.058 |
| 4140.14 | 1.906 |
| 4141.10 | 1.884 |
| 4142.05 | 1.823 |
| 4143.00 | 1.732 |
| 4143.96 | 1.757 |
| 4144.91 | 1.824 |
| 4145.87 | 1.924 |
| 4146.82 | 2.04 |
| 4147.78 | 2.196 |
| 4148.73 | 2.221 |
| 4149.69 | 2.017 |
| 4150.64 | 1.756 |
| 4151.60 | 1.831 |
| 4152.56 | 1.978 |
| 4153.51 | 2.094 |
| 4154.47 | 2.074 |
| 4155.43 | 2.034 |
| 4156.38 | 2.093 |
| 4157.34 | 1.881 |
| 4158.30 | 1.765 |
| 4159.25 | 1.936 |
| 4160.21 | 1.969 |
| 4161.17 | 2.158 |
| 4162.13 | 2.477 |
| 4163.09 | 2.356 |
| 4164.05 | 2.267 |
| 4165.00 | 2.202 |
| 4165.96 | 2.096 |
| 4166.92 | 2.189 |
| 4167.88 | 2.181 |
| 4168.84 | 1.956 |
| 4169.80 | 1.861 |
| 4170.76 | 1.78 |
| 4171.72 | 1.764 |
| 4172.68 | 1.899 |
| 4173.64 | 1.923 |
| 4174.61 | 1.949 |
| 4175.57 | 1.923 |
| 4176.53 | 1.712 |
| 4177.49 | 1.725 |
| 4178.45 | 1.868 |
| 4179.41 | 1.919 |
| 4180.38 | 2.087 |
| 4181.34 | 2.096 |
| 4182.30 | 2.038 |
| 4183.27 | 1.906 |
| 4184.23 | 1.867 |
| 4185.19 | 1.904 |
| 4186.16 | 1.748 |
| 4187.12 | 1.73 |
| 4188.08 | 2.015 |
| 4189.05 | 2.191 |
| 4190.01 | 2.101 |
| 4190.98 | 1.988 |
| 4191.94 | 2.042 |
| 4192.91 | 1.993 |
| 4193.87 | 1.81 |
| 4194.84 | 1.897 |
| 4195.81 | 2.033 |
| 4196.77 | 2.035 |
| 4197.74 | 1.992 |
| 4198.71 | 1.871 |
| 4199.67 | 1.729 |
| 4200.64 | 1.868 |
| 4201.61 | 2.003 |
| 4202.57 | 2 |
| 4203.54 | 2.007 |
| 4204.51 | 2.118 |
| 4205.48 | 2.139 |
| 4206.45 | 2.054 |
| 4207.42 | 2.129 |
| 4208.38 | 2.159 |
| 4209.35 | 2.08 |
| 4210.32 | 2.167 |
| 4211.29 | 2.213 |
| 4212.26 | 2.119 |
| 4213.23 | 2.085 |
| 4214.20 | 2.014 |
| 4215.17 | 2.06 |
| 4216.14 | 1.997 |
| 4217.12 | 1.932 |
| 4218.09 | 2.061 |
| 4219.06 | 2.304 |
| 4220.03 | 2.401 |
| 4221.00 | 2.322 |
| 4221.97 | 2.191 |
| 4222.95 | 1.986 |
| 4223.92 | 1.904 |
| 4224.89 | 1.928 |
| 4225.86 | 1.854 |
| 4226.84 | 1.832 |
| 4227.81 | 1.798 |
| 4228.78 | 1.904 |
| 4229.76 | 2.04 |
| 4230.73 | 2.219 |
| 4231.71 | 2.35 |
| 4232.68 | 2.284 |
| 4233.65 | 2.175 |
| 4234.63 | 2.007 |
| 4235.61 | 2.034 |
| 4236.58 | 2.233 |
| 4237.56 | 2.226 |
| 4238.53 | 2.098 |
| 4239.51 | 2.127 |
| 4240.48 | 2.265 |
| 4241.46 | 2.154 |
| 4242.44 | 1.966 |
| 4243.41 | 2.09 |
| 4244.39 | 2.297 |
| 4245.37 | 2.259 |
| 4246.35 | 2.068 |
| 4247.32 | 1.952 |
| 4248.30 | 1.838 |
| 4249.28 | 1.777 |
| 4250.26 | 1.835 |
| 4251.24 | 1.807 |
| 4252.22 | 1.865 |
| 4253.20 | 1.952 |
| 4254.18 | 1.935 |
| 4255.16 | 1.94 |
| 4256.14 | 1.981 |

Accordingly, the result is 1.98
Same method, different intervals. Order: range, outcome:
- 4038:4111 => 1.94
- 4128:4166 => 2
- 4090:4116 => 1.89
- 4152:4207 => 1.99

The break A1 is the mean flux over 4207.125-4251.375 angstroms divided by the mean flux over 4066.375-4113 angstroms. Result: 1.08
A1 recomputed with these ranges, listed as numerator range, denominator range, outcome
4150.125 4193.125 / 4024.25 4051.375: 1.01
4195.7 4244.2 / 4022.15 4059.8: 1.04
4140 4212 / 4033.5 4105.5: 1.02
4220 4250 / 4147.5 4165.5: 1.00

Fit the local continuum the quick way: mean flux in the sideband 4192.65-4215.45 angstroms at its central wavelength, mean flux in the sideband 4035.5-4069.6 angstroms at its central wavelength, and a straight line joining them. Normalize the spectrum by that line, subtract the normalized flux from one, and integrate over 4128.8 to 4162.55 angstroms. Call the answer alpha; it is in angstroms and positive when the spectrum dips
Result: 0.6 angstroms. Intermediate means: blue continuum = 1.99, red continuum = 2.02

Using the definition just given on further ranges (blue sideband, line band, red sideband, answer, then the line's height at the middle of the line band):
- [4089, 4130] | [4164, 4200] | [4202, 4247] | 1.5 angstroms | 2.04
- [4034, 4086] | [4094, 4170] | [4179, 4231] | 1.0 angstroms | 1.99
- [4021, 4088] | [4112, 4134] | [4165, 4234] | 0.2 angstroms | 1.99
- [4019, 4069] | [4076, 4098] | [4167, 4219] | -0.8 angstroms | 1.99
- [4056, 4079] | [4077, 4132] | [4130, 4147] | -1.2 angstroms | 1.92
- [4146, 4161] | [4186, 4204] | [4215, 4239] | 0.8 angstroms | 2.05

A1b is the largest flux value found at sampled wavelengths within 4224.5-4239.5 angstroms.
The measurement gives 2.35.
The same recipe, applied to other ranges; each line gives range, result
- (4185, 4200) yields 2.191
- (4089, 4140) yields 2.302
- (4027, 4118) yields 2.462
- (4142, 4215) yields 2.477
